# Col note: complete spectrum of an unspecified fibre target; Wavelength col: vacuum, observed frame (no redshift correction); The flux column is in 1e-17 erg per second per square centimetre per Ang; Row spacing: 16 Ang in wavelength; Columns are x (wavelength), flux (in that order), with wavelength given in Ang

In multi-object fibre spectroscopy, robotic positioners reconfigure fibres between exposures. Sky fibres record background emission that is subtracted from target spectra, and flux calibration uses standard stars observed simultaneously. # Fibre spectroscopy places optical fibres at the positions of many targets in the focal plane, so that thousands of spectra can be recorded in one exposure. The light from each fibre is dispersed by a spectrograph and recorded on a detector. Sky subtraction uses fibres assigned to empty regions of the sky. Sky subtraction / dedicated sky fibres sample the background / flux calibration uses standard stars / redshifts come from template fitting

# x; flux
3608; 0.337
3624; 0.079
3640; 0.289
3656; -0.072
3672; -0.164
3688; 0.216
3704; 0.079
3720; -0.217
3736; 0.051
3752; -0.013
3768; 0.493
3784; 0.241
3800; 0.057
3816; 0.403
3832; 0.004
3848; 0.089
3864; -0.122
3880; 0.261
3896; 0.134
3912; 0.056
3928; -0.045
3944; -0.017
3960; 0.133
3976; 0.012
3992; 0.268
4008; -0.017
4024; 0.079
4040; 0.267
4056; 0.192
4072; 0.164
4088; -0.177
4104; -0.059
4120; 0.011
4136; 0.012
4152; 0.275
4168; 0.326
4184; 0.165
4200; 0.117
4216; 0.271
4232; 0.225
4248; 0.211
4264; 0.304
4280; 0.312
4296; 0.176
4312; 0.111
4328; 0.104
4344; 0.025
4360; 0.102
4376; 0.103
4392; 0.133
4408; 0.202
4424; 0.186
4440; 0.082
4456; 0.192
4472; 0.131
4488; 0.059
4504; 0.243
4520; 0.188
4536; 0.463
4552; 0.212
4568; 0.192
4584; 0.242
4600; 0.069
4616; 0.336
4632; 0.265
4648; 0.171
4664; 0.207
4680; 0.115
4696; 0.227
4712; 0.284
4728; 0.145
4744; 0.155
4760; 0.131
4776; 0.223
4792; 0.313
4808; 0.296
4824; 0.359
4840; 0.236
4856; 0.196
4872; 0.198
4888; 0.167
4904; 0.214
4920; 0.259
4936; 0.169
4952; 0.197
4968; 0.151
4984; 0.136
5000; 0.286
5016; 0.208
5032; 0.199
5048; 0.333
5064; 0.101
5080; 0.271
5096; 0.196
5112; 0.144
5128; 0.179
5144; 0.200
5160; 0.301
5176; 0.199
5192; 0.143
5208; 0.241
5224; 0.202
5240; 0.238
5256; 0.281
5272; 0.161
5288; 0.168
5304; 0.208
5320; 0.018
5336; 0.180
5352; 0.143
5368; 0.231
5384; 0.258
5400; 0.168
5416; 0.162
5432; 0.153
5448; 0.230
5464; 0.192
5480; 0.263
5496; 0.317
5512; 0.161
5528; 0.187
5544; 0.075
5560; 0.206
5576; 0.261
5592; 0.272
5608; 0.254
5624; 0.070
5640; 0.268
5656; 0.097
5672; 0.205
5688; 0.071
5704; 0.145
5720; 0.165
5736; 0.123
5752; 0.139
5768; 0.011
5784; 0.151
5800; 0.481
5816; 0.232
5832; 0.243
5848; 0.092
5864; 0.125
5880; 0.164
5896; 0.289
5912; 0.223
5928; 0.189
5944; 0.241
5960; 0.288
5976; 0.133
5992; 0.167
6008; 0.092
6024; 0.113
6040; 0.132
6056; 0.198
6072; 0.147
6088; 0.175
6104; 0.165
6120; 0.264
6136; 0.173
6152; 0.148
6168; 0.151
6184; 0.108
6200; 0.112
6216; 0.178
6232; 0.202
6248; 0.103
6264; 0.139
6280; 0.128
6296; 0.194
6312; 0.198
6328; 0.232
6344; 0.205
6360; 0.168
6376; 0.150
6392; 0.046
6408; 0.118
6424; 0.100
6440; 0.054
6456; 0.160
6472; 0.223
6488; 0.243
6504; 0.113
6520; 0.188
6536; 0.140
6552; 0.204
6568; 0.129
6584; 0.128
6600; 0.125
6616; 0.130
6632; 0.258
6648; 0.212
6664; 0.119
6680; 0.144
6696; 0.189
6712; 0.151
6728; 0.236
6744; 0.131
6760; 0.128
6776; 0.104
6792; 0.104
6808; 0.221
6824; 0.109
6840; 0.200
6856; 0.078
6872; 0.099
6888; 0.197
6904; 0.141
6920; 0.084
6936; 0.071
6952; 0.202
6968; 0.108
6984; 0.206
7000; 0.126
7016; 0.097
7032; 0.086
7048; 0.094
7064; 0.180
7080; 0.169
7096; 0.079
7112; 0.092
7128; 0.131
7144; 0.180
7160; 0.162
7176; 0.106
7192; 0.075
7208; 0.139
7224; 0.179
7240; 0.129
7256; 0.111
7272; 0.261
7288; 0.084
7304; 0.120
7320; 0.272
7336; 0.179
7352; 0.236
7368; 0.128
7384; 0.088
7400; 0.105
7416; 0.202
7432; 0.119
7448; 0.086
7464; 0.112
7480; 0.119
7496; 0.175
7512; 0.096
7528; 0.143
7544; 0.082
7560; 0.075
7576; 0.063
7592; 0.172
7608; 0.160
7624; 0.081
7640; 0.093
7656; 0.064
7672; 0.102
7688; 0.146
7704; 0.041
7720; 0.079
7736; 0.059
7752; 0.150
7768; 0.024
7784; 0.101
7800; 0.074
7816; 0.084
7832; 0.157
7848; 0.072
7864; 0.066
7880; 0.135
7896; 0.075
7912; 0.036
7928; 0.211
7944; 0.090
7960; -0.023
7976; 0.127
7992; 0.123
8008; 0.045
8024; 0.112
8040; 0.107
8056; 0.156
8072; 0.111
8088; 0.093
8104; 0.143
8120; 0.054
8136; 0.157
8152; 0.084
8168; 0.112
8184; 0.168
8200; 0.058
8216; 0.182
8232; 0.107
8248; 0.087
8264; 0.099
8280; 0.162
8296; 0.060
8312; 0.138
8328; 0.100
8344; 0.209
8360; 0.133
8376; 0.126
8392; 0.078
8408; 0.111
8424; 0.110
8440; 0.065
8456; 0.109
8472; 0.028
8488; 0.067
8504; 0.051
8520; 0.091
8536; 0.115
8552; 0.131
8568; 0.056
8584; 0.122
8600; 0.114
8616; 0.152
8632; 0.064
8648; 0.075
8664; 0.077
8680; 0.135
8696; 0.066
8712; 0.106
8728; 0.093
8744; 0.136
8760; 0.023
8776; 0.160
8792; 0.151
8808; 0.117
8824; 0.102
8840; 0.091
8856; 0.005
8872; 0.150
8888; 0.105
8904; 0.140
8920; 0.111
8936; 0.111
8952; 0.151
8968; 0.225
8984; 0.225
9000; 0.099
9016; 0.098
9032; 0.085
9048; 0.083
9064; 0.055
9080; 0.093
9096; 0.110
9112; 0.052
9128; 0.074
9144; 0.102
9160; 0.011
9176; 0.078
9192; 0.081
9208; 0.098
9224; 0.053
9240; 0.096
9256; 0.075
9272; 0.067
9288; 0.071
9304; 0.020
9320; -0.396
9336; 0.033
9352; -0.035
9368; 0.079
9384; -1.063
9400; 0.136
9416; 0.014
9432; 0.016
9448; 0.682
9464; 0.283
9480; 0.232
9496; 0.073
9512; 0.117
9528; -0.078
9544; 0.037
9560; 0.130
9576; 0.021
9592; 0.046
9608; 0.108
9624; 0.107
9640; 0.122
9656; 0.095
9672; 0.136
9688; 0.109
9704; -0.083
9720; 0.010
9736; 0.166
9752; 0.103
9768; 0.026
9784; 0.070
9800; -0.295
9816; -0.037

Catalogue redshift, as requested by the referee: 0.120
